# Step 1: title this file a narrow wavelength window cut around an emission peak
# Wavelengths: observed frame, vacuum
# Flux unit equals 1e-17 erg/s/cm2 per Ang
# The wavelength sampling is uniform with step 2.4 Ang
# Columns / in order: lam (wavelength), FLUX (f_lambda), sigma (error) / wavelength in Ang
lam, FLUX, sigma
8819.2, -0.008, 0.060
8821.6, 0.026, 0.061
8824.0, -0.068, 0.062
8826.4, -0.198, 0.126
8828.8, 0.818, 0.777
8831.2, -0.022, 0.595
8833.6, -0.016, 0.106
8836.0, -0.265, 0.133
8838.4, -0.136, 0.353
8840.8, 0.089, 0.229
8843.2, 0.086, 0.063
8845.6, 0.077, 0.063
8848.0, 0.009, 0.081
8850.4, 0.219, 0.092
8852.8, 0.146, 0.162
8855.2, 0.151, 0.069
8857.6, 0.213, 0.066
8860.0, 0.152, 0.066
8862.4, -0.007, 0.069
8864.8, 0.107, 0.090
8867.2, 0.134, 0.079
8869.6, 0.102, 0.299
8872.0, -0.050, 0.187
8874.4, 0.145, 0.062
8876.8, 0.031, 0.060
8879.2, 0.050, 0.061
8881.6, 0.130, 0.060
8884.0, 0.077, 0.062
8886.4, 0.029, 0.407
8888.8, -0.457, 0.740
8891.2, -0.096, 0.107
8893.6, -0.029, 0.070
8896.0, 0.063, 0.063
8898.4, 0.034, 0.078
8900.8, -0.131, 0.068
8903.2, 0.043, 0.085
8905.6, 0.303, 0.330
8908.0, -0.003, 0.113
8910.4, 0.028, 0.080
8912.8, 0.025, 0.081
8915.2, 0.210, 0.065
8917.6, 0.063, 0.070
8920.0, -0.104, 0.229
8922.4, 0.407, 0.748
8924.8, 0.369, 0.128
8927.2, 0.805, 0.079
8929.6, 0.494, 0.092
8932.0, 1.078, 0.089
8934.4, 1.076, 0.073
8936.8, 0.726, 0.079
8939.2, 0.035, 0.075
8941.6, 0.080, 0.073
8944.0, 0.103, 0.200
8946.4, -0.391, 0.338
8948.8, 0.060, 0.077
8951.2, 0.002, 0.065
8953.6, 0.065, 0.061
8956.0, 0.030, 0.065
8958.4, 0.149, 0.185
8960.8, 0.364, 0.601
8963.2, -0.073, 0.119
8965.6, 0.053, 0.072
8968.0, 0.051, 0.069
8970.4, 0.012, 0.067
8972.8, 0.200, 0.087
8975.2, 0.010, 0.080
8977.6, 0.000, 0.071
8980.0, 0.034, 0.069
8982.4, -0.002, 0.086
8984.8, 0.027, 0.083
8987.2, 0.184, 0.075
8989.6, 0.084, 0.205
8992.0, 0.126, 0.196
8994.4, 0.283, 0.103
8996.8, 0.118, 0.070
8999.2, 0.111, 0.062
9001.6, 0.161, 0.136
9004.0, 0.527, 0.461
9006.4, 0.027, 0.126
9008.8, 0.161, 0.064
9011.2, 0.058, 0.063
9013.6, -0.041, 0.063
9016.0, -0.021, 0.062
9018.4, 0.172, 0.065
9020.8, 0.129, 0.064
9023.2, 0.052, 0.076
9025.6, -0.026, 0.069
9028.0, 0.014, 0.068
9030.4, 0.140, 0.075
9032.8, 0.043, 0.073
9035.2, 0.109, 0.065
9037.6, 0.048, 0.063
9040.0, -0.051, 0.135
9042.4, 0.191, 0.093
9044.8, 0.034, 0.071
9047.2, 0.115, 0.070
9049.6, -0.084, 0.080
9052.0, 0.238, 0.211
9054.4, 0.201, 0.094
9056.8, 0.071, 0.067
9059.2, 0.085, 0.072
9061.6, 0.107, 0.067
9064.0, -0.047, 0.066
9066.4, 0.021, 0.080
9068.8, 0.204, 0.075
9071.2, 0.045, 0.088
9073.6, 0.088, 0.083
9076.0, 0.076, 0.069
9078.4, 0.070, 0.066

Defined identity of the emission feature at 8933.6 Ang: [O II]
